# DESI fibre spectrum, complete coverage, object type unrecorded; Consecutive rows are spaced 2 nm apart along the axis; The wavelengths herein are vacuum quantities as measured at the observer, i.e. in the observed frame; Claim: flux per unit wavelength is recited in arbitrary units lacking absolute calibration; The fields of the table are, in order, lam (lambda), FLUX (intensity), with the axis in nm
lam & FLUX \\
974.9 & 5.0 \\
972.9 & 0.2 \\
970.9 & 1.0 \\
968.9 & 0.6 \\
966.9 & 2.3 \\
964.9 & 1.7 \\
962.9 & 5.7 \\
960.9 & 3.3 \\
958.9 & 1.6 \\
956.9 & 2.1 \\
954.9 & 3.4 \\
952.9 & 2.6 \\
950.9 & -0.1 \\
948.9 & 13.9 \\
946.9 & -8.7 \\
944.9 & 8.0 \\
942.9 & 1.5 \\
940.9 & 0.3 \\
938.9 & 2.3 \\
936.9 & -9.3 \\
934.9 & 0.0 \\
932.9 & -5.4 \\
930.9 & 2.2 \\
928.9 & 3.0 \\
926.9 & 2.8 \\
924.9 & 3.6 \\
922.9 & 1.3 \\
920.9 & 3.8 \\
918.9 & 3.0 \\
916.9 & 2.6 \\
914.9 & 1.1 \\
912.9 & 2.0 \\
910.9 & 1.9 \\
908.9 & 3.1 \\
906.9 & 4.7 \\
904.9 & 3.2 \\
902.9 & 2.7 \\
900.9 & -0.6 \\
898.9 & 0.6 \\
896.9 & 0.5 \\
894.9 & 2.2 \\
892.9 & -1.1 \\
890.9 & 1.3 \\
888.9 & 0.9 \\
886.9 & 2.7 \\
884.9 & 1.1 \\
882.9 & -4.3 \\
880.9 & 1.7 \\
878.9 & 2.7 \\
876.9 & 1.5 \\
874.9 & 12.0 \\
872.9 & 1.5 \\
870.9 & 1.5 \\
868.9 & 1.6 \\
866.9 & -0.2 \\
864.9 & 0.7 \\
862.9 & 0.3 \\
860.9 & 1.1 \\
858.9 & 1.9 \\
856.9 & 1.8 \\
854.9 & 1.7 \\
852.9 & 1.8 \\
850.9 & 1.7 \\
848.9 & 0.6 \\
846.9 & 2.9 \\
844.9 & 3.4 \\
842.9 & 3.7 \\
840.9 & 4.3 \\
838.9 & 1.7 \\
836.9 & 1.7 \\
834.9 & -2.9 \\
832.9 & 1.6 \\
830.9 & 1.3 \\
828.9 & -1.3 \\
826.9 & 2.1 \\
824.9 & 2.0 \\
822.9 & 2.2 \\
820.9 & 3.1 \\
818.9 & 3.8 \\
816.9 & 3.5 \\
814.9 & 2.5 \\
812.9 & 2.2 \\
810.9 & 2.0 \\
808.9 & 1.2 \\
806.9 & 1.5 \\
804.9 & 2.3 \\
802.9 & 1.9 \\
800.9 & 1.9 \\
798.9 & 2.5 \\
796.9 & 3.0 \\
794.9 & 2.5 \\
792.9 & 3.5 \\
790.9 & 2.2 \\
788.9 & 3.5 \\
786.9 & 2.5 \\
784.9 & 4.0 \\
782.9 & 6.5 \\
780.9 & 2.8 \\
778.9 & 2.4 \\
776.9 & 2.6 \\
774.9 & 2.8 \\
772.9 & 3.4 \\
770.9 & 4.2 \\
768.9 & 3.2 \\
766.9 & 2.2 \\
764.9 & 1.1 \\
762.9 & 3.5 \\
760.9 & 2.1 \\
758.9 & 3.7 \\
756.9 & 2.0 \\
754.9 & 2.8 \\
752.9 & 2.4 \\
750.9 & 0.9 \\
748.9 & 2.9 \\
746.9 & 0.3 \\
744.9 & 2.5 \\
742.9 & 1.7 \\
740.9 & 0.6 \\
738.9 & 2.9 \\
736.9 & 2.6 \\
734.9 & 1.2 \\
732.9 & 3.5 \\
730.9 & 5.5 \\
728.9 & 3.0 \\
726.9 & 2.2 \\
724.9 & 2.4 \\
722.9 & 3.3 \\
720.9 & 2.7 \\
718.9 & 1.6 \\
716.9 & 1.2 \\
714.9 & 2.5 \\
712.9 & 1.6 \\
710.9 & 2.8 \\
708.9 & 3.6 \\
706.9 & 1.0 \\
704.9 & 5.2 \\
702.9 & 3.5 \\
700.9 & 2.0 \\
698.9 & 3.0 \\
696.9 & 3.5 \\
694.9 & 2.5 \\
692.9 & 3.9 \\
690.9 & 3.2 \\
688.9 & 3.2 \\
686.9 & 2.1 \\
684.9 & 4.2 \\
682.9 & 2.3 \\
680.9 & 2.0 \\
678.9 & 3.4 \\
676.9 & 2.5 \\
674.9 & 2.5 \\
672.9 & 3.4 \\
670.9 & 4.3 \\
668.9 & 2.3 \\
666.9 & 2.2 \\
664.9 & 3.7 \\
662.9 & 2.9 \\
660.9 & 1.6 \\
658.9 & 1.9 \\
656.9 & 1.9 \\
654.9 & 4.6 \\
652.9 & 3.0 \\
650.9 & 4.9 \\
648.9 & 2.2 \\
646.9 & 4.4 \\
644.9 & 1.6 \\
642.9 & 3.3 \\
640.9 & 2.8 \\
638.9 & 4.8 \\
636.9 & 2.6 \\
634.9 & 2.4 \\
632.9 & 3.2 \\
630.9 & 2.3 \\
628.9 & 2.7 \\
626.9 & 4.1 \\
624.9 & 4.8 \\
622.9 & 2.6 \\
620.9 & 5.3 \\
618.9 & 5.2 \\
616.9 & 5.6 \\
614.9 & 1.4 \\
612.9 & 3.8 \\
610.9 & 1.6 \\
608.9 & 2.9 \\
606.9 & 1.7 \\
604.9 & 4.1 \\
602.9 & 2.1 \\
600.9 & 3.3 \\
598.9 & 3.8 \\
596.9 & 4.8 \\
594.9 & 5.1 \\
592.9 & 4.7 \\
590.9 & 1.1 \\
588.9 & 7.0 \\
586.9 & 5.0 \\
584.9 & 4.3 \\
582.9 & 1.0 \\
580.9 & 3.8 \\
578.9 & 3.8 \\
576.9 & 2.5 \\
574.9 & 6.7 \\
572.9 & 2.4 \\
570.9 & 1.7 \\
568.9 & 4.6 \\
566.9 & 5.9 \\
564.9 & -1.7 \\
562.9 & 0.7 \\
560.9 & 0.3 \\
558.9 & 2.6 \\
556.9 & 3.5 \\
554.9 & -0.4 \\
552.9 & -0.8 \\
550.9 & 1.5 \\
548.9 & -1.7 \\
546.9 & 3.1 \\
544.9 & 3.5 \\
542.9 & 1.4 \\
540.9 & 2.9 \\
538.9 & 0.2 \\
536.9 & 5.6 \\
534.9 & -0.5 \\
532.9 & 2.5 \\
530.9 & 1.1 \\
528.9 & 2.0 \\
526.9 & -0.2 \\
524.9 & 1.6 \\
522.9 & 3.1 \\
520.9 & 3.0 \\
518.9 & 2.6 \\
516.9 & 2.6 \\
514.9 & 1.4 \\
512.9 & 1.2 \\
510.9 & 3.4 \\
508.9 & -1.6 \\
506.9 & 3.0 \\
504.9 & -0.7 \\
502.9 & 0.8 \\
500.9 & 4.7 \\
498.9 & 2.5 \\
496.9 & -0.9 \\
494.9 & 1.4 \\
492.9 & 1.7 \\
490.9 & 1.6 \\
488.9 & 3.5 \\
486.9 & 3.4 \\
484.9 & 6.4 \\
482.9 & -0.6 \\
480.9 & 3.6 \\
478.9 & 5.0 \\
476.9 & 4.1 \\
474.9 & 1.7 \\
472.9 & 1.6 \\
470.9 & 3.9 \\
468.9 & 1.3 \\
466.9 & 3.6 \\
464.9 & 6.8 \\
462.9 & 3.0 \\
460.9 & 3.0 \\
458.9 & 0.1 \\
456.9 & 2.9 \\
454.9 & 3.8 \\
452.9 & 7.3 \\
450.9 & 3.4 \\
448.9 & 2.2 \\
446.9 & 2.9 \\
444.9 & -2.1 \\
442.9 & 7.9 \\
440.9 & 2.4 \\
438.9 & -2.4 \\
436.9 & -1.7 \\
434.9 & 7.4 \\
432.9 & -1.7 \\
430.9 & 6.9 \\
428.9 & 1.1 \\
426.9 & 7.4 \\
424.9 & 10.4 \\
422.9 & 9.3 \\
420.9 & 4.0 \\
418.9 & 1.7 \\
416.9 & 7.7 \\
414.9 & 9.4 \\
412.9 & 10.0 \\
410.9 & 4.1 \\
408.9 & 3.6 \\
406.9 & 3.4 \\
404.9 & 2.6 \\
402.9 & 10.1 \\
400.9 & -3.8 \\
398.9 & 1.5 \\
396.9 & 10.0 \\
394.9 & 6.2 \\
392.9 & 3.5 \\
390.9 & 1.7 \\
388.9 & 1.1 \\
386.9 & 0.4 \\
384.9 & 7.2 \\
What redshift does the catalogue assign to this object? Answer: 1.35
